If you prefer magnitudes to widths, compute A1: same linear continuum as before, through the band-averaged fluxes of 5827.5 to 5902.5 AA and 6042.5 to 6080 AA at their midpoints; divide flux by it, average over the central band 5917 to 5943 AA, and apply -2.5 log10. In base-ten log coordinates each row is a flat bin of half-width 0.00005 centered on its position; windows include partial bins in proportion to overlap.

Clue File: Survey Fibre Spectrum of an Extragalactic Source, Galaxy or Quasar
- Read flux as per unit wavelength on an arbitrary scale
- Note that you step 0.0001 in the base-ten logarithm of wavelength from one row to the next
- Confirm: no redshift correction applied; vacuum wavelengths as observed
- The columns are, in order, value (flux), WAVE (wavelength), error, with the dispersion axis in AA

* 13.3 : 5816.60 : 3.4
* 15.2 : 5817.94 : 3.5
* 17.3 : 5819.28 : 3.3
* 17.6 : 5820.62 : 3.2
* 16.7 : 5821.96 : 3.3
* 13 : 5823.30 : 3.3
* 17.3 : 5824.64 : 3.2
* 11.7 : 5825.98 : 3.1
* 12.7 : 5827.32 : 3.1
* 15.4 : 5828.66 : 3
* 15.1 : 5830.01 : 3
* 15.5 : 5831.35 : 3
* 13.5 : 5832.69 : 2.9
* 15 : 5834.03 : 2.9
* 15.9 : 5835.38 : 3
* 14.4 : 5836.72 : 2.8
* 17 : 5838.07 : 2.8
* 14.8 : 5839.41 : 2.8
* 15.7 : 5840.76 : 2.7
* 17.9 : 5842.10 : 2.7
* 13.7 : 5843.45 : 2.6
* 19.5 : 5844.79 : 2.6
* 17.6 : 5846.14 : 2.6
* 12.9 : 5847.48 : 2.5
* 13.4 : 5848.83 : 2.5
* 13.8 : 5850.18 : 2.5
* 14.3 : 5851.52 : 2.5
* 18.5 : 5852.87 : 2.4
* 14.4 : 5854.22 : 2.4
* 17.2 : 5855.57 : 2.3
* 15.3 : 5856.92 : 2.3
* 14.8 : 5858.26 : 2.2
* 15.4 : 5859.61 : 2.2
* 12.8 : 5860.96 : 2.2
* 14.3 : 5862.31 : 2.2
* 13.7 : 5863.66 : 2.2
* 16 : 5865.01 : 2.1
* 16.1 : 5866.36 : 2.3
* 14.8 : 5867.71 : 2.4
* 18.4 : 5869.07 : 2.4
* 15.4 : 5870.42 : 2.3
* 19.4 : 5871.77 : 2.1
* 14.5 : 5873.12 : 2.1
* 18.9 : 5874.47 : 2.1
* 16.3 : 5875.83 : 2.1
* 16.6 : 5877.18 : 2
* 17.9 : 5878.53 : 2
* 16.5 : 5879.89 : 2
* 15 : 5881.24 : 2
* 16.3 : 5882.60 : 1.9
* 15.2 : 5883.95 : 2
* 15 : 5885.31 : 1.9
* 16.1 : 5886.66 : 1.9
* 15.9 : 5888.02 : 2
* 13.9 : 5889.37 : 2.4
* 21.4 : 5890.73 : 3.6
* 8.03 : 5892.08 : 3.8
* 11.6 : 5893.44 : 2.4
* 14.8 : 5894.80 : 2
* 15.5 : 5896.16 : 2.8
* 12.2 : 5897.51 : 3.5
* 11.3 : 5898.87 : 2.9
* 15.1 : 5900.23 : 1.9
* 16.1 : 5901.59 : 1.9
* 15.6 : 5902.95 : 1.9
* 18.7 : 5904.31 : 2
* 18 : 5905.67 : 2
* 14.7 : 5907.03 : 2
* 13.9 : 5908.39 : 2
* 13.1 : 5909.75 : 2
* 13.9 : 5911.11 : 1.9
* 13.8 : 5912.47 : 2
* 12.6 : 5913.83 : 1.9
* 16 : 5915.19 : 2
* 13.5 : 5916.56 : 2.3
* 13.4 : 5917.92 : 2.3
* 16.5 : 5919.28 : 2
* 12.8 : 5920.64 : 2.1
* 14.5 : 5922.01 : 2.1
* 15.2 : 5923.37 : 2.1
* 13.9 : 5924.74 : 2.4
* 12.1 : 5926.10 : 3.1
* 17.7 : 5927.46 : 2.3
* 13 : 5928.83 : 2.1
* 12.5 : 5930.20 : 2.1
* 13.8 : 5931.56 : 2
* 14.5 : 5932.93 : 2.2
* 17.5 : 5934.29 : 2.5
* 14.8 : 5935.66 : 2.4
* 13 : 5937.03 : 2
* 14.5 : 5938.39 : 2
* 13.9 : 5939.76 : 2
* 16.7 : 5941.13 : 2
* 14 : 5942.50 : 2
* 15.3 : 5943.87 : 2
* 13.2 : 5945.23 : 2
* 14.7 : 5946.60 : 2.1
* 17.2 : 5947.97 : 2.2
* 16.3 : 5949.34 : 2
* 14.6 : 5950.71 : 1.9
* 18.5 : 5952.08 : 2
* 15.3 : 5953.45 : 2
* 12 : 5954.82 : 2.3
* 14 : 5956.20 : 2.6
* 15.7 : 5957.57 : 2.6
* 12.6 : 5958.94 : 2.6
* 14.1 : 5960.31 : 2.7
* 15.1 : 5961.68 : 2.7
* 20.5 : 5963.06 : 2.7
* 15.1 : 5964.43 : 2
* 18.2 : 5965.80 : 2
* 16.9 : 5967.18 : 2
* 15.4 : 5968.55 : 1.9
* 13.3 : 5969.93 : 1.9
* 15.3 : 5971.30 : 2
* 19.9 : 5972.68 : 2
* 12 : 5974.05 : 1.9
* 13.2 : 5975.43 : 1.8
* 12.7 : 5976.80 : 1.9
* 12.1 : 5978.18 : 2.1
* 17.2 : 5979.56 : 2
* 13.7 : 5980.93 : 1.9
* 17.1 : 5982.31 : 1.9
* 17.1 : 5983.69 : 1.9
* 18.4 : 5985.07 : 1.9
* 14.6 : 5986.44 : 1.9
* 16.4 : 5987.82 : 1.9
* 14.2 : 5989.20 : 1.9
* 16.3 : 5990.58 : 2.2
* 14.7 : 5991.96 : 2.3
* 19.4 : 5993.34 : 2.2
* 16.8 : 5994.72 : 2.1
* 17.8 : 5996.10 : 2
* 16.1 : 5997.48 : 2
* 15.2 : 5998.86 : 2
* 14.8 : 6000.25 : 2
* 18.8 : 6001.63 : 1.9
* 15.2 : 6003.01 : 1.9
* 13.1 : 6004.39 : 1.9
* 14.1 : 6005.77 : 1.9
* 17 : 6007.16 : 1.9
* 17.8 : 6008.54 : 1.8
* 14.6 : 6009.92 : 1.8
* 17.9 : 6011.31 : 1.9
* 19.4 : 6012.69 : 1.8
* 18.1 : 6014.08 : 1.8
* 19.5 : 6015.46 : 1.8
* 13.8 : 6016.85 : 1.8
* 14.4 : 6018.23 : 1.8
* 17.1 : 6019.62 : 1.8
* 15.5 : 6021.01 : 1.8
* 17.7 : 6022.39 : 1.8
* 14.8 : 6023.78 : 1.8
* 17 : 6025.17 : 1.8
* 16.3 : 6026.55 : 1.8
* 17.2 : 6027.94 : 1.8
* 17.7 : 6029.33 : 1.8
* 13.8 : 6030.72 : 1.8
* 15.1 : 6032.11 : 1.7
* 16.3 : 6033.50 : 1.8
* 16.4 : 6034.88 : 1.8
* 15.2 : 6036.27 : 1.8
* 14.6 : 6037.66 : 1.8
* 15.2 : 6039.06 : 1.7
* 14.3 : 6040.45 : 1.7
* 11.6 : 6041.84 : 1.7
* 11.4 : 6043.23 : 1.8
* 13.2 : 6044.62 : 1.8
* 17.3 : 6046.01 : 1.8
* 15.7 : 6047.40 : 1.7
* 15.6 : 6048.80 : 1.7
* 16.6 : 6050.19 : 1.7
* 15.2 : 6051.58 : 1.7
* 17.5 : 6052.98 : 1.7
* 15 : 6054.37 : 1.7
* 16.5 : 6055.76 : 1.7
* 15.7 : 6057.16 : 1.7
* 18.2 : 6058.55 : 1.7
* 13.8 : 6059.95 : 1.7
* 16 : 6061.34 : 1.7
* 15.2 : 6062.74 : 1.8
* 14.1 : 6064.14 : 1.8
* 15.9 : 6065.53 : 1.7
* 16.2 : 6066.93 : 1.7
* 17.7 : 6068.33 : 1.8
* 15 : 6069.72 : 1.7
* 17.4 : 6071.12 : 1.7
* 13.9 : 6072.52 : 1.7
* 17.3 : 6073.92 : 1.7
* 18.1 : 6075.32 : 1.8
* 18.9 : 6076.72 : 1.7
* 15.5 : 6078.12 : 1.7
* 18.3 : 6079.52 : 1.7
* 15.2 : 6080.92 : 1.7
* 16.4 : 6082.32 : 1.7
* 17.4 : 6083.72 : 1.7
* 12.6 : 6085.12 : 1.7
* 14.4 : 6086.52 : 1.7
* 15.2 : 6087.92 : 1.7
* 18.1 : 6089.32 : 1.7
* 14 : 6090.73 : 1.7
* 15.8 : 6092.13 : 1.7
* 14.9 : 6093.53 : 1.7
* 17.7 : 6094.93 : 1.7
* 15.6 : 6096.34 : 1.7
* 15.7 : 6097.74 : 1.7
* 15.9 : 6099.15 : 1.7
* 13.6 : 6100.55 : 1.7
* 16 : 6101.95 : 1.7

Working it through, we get 0.08 mag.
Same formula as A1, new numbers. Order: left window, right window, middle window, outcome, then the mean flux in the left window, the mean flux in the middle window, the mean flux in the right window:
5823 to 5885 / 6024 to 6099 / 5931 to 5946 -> 0.068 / 15.5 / 14.7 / 15.7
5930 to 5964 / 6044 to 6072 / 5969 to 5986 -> 0.006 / 15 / 15.2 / 15.9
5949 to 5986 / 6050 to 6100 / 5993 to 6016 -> -0.076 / 15.4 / 16.7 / 16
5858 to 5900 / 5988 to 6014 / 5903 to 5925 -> 0.064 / 15.3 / 14.7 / 16.3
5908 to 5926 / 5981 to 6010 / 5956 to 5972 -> -0.019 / 14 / 15.6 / 16.1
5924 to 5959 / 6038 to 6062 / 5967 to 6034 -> -0.069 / 14.7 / 16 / 15.2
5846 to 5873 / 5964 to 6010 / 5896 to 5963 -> 0.064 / 15.4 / 14.7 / 15.7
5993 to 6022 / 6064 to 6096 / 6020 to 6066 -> 0.054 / 16.5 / 15.5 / 16.1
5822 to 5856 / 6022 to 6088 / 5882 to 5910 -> 0.033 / 15.2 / 14.9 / 15.7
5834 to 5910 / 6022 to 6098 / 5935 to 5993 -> 0.025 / 15.5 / 15.3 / 15.8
